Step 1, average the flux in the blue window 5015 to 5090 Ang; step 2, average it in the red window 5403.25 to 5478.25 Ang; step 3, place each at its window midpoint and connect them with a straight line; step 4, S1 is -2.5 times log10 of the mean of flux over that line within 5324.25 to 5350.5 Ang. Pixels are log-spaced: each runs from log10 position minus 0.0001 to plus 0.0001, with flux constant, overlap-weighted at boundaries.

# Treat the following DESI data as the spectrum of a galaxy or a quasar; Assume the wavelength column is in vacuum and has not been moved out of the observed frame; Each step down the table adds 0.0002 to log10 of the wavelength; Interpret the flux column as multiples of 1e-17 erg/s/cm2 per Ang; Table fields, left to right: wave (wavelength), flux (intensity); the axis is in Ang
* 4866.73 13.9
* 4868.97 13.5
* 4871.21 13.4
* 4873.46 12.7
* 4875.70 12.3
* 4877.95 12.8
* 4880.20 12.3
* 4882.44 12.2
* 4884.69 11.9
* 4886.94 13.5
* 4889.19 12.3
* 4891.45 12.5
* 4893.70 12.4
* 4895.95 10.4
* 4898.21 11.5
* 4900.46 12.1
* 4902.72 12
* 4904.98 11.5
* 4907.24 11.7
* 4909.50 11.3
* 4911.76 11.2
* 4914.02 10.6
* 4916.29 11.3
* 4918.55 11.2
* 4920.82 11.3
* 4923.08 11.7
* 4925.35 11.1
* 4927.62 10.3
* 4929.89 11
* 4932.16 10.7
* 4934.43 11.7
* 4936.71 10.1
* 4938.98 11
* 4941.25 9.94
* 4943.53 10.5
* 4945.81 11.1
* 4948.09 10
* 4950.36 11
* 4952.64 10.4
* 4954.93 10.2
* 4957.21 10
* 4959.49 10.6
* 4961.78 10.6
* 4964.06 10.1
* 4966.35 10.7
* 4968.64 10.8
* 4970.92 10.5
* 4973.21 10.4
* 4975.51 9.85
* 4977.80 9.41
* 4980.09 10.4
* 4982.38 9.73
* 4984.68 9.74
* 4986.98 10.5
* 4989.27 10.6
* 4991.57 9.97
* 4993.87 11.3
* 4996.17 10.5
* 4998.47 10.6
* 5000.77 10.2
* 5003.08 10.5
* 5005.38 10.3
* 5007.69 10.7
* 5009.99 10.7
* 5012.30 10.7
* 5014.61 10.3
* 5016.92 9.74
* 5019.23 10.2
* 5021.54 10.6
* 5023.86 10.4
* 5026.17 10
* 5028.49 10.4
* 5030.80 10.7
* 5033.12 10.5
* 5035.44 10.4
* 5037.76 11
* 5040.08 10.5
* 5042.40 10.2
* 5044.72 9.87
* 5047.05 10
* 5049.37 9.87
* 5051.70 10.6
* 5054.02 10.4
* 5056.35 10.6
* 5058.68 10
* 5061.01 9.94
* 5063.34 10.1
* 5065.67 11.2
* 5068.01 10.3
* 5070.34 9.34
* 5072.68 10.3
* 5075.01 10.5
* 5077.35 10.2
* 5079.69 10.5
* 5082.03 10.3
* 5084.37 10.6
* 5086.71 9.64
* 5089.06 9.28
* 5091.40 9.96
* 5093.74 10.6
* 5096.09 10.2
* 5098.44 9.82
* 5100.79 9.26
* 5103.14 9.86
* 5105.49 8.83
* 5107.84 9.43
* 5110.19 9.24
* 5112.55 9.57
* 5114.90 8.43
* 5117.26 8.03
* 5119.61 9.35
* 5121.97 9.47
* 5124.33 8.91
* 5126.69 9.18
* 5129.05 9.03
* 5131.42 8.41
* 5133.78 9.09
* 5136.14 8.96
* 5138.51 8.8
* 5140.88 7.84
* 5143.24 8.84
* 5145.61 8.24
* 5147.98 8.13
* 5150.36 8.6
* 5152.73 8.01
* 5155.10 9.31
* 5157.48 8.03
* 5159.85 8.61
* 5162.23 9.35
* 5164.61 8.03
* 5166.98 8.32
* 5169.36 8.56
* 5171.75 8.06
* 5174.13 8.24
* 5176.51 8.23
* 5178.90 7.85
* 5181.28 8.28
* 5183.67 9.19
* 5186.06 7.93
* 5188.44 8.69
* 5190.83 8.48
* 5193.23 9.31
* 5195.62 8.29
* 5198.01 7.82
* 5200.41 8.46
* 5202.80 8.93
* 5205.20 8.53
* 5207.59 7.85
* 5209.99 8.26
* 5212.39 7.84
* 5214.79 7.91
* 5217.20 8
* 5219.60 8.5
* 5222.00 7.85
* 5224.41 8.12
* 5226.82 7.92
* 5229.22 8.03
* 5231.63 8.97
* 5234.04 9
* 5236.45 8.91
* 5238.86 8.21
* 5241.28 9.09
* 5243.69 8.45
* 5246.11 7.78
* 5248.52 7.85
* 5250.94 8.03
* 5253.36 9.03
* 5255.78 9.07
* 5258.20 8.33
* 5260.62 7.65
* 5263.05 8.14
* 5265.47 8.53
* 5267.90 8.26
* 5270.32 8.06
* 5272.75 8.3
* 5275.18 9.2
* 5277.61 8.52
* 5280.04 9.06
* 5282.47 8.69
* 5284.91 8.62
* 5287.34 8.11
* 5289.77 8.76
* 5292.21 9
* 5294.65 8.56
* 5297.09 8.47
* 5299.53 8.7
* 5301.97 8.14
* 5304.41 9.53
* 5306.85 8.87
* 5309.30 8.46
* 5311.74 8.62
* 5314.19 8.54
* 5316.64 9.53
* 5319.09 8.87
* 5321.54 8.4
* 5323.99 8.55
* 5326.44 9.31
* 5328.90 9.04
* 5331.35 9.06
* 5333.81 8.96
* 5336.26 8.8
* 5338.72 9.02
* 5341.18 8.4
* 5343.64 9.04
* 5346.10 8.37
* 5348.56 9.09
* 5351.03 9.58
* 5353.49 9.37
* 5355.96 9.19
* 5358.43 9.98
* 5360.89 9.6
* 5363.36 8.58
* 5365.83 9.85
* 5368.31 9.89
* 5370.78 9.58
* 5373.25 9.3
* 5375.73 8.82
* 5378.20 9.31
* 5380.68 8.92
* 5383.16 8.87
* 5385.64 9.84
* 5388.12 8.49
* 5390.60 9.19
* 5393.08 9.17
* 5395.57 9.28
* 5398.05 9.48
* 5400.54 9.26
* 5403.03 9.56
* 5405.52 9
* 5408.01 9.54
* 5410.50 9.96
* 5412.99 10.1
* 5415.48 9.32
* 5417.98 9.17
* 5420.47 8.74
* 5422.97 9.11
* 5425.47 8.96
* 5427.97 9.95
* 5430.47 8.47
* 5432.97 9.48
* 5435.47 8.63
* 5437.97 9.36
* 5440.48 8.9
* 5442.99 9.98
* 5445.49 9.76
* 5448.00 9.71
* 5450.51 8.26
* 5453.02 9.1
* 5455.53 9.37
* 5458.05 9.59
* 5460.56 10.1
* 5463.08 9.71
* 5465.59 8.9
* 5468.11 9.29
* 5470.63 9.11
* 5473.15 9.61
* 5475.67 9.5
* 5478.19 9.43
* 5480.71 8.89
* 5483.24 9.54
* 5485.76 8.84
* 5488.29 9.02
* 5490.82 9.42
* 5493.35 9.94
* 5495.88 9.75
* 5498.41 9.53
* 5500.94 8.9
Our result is 0.08 mag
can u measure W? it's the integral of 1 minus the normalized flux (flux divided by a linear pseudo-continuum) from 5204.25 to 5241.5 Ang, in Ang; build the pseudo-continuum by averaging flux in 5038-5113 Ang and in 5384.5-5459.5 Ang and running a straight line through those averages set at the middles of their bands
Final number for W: 5.5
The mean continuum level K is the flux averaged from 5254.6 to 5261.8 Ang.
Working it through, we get 8.35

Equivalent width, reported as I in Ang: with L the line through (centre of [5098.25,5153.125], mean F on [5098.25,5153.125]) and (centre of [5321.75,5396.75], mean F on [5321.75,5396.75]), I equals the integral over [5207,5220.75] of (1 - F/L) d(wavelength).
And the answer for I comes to 1.4 Ang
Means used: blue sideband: 8.88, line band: 8.06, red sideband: 9.14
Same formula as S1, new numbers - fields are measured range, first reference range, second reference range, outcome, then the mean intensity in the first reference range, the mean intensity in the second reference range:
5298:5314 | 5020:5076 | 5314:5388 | 0.072 mag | 10.3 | 9.12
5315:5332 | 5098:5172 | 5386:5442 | 0.018 mag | 8.8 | 9.25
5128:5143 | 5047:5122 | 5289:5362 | 0.116 mag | 9.87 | 8.93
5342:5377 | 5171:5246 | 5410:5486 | -0.039 mag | 8.35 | 9.32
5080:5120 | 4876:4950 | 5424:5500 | 0.121 mag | 11.4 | 9.33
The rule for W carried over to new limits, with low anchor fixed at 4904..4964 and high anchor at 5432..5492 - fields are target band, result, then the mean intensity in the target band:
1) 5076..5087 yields 0.1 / 10.3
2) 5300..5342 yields 3.8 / 8.83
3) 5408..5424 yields 0.1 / 9.42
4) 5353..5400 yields 1.3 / 9.3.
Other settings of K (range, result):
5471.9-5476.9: 9.56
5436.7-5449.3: 9.54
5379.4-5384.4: 8.89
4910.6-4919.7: 11.1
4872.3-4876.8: 12.5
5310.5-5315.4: 8.58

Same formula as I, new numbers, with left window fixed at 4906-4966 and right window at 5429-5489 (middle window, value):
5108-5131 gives 2.78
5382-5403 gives 0.56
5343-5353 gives 0.58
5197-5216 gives 3.43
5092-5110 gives 1.08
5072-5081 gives 0.01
